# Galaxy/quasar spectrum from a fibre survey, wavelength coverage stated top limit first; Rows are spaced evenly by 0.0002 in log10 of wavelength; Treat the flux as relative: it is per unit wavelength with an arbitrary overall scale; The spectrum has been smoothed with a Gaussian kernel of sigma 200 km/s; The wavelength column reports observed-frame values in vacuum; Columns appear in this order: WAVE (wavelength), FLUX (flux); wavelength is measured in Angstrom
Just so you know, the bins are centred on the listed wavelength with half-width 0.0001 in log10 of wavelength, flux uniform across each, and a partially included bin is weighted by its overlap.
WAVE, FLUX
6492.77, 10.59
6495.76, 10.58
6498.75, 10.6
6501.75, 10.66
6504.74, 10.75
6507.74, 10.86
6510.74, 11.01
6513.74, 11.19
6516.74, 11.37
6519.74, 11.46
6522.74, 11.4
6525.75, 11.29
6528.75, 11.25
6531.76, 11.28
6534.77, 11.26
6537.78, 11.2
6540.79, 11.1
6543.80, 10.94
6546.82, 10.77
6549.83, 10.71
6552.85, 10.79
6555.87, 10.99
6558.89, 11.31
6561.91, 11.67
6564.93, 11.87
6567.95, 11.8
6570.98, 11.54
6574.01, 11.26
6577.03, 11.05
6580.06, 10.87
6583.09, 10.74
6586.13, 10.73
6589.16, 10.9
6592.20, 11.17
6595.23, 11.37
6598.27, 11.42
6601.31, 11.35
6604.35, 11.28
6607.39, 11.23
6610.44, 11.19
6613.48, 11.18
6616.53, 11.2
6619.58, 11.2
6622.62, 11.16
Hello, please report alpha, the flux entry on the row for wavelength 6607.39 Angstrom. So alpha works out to 11.23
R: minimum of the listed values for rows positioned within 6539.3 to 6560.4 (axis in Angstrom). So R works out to 10.71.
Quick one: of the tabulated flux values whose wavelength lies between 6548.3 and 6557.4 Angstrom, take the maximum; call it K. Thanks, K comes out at 10.99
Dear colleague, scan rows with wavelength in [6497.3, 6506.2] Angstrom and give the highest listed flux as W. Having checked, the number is 10.75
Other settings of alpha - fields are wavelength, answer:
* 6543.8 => 10.94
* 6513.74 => 11.19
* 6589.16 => 10.9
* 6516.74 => 11.37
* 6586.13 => 10.73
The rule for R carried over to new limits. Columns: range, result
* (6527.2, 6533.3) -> 11.25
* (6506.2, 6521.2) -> 10.86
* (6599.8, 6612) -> 11.19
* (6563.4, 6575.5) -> 11.26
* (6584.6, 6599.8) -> 10.73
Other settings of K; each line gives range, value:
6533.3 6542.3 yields 11.26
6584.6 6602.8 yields 11.42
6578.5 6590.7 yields 10.9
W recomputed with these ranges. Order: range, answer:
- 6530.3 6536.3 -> 11.28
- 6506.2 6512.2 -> 11.01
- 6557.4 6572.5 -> 11.87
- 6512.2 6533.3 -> 11.46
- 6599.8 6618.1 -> 11.35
